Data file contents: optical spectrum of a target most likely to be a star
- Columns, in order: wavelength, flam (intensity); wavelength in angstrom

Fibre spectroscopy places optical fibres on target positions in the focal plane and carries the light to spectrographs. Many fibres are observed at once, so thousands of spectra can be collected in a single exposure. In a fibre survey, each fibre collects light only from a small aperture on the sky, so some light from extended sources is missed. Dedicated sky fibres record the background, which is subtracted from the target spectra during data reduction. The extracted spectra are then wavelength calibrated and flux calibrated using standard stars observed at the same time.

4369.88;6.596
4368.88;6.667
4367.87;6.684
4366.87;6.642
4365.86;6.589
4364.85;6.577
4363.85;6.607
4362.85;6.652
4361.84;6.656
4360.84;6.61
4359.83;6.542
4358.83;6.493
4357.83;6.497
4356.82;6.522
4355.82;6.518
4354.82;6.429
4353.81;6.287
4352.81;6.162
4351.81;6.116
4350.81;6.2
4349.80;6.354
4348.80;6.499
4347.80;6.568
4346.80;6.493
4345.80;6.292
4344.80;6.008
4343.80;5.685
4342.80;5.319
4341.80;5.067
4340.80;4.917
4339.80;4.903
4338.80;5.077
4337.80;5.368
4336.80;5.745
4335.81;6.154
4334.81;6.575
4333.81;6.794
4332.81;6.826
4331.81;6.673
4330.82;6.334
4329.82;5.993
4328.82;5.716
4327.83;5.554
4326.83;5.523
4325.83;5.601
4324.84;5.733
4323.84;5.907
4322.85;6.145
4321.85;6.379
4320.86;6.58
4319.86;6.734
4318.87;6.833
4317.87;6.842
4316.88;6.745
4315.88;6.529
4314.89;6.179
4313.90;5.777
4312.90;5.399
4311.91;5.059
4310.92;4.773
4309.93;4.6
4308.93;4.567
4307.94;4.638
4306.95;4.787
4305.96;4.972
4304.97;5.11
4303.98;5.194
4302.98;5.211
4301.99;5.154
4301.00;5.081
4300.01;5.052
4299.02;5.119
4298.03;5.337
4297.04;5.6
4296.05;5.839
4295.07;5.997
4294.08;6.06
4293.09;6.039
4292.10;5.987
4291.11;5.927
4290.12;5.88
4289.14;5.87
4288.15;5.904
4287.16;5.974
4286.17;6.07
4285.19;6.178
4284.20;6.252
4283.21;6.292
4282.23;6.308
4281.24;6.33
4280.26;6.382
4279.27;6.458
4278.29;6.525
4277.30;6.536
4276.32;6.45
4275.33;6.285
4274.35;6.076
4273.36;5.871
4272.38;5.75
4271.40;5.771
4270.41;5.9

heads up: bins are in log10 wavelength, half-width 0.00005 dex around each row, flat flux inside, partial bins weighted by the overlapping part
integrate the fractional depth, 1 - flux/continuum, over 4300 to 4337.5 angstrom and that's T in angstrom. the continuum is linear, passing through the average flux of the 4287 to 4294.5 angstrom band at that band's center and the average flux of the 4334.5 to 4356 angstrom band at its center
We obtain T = 0.98 angstrom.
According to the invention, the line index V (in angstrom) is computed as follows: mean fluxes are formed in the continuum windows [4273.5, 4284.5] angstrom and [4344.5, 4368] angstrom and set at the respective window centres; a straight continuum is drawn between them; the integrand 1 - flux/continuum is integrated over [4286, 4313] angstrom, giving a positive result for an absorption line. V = 4.15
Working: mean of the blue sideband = 6.34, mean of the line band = 5.39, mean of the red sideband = 6.46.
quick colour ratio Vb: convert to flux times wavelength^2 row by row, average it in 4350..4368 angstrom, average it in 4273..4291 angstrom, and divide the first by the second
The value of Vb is 1.08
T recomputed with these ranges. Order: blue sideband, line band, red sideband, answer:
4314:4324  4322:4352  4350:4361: 2.3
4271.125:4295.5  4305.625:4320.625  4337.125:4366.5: 1.2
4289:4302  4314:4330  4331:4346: -1.2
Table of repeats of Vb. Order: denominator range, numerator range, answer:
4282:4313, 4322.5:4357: 1.11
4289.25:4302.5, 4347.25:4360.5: 1.17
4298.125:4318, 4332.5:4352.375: 1.14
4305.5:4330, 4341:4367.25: 1.12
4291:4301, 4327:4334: 1.12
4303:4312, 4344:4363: 1.34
